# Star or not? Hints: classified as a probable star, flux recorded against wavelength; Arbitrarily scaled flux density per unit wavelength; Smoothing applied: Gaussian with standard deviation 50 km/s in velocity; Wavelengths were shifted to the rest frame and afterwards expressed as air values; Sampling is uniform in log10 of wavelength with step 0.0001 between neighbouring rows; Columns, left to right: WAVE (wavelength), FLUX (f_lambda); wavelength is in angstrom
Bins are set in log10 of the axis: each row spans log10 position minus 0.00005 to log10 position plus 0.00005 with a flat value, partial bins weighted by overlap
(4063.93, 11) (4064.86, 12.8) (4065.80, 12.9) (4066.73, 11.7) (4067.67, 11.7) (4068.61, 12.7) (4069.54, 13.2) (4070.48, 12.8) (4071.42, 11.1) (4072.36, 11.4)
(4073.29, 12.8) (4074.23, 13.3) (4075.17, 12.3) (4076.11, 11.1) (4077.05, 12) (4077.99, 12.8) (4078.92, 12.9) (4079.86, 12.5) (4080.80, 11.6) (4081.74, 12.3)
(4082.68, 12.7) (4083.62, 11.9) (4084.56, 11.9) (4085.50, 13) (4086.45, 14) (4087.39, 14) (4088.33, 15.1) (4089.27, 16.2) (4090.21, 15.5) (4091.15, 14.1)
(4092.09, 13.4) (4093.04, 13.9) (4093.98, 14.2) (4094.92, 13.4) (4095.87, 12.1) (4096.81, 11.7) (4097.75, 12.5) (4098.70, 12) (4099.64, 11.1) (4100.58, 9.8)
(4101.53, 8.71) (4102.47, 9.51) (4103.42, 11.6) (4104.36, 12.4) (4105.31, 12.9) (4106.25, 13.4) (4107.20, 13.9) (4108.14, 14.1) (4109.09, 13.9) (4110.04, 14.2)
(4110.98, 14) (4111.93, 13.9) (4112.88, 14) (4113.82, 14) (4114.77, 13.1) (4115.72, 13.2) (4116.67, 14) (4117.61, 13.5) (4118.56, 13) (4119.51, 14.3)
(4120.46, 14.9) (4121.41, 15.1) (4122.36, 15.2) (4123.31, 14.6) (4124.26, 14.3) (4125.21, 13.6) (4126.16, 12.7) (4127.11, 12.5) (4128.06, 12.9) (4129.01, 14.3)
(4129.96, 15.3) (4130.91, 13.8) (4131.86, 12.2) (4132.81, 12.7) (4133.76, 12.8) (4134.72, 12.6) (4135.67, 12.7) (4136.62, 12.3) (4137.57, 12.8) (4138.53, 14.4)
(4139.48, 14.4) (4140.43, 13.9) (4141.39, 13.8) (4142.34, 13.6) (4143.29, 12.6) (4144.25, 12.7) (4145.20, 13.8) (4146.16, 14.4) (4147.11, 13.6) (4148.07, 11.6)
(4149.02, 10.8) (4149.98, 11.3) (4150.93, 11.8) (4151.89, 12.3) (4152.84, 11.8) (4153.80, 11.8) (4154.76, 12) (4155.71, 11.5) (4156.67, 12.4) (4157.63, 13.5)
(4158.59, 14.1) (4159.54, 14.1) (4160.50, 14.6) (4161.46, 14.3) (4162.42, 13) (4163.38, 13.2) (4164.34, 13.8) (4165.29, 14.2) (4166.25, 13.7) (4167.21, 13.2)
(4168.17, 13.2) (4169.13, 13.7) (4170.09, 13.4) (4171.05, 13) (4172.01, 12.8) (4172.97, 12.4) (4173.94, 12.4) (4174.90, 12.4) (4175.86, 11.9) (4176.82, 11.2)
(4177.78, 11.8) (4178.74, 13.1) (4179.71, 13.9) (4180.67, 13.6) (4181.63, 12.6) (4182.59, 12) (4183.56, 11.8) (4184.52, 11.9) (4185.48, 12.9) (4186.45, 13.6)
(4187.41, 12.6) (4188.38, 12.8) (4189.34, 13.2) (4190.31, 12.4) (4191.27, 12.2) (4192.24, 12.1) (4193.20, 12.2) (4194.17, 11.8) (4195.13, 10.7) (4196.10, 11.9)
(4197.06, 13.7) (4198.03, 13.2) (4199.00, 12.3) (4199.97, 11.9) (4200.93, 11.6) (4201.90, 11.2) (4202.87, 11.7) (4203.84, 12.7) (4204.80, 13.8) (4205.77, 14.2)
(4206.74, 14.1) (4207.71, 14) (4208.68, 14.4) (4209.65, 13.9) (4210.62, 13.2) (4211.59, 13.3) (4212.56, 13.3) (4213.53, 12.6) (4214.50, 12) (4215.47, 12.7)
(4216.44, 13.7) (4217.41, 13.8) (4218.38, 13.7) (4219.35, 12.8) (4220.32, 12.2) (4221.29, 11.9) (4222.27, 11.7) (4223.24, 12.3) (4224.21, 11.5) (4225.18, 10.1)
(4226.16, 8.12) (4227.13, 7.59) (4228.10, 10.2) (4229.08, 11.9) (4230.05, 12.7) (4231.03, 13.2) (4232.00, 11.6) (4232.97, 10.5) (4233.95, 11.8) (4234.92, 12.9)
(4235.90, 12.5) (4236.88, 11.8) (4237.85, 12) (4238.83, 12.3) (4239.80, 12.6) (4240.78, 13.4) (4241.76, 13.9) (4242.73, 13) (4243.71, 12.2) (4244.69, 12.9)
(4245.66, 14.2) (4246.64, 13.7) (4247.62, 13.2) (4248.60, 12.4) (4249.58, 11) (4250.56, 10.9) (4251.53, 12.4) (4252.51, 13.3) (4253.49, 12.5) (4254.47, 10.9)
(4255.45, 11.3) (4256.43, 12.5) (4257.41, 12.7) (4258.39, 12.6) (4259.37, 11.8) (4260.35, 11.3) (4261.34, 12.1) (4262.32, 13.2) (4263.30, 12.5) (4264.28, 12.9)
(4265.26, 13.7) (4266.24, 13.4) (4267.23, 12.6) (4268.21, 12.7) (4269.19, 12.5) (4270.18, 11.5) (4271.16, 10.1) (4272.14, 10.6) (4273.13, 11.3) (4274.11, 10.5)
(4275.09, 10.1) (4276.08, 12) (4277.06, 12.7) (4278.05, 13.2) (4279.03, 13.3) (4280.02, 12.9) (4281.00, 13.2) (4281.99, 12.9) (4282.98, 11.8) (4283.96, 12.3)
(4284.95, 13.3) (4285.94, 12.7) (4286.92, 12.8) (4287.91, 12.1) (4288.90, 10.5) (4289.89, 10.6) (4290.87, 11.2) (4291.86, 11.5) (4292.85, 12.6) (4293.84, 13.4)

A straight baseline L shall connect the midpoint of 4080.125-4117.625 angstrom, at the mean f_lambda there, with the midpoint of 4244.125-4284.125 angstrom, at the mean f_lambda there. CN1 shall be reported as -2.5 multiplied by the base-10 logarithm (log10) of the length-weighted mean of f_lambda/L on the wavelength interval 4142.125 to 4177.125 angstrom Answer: -0.01 mag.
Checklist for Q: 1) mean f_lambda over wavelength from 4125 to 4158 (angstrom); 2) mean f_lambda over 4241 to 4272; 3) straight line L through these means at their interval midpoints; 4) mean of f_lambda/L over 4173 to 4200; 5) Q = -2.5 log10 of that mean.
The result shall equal 0.023 mag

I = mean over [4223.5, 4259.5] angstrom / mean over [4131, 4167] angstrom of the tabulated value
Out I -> 0.92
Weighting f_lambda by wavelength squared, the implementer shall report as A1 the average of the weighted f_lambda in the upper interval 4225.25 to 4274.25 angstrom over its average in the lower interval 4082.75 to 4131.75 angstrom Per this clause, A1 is 1.0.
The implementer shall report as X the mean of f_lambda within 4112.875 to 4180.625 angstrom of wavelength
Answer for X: 13.2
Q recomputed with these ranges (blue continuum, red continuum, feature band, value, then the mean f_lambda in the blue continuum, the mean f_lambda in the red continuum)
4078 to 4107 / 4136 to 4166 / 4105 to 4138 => -0.06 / 12.7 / 13.1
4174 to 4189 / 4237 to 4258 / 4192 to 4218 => -0.02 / 12.5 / 12.5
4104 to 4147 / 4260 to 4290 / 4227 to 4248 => 0.02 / 13.6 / 12.2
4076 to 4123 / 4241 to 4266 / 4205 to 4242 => 0.02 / 13.1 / 12.5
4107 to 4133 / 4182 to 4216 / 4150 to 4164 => 0.04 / 13.8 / 12.7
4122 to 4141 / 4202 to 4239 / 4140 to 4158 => 0.06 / 13.5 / 12.3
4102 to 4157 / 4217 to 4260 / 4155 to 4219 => -0.03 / 13.2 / 12.1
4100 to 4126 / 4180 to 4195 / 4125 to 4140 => -0.01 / 13.3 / 12.5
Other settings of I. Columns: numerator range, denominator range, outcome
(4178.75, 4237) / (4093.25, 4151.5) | 0.95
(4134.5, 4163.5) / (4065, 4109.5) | 1.03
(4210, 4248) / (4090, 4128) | 0.93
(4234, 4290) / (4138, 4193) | 0.96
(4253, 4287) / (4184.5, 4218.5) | 0.95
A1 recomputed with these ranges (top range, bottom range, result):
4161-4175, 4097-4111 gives 1.12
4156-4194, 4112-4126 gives 0.95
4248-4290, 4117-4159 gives 0.98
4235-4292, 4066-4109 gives 1.06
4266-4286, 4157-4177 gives 0.96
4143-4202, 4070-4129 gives 1.01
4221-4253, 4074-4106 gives 1.02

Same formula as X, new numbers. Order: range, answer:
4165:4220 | 12.8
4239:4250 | 12.9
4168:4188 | 12.7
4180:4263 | 12.4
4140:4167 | 13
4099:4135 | 13.2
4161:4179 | 13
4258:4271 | 12.5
